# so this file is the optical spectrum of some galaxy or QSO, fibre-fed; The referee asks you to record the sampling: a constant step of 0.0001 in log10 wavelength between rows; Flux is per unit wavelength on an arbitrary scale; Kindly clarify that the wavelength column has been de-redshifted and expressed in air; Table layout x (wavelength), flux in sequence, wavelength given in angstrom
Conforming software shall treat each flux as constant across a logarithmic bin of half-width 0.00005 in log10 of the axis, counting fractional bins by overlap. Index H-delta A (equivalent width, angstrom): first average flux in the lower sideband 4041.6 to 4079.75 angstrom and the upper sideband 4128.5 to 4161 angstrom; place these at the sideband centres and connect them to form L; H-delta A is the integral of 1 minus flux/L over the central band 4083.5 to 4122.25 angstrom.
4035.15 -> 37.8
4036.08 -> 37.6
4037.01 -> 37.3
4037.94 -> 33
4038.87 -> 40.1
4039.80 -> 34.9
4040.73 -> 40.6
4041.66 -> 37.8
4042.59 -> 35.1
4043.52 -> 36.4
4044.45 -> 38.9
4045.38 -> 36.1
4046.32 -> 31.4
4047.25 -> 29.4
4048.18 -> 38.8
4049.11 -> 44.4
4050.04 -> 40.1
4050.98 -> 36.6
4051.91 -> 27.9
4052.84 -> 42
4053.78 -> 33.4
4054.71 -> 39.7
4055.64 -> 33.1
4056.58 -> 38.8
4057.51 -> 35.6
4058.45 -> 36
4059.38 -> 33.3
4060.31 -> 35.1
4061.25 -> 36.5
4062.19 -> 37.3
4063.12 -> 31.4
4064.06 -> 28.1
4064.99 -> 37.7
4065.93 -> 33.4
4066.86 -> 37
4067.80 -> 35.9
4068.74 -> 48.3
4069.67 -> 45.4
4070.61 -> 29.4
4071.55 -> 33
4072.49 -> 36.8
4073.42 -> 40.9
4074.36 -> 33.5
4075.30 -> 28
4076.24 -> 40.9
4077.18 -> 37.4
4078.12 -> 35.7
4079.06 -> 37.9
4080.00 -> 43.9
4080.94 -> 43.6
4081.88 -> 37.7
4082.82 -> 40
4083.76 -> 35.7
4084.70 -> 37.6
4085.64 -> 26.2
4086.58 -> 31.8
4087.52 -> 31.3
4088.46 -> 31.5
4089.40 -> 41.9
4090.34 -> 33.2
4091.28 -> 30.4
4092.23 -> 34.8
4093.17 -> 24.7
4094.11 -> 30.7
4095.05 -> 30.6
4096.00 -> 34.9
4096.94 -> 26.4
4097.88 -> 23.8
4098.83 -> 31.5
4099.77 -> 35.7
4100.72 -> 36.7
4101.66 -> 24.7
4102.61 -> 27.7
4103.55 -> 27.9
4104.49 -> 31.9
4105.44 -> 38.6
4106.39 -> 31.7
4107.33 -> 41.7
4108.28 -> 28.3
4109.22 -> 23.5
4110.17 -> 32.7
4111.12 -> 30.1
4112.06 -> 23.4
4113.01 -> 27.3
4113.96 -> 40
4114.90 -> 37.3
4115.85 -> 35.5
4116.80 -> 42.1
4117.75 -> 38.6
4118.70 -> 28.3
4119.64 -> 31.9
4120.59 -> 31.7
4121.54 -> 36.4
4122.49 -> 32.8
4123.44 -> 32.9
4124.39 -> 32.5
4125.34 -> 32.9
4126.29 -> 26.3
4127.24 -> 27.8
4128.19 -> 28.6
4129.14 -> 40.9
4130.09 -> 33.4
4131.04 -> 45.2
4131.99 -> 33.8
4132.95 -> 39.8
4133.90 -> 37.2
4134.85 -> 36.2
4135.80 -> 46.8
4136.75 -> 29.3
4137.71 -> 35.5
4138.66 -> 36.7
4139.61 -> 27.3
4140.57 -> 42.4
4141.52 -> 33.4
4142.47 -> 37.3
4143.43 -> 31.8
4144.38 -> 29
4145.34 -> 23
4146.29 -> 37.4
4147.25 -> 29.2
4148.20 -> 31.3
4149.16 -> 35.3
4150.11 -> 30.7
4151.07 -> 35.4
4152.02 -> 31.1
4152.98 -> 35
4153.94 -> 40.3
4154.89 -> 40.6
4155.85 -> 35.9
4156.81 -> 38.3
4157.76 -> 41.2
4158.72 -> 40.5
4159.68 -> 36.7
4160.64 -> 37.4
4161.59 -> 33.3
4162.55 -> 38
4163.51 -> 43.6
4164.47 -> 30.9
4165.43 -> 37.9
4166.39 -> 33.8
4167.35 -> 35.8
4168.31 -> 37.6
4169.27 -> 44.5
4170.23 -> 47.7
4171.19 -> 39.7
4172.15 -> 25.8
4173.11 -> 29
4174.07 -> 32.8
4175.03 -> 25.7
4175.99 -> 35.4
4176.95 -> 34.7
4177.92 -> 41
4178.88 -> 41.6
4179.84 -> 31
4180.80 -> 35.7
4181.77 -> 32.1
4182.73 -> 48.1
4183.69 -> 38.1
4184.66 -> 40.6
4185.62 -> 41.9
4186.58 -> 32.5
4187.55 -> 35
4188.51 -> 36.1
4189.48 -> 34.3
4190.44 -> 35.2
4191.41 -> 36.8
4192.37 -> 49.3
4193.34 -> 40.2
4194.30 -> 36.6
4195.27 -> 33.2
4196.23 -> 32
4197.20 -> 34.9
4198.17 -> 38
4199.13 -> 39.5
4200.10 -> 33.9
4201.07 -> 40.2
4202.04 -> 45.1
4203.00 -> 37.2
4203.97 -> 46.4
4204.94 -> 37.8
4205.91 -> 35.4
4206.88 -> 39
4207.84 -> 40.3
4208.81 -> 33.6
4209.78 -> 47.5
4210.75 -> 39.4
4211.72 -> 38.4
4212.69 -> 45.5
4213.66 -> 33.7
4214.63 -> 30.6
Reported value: 4.05 angstrom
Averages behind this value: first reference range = 36.2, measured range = 32.2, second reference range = 35.7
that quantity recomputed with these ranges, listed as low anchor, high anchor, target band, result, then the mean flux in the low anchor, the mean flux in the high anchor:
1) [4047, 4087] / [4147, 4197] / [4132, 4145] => 0.39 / 36.4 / 36.5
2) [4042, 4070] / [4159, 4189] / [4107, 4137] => 2.14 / 36.4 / 36.6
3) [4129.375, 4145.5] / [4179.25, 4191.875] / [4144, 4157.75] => 0.70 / 35.5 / 36.8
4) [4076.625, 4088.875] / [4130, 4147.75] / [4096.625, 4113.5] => 2.60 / 36.2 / 35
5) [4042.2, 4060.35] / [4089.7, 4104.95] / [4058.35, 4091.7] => -2.76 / 36.1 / 30.5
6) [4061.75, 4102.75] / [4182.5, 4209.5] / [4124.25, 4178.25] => 2.18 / 34.5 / 38.2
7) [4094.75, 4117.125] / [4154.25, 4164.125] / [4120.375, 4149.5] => 1.13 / 31.8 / 38.5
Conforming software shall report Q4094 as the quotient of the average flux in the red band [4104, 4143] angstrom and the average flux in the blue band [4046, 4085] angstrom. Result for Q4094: 0.93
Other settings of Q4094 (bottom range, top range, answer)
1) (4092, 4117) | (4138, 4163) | 1.11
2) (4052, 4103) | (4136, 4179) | 1.02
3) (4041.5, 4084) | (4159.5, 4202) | 1.01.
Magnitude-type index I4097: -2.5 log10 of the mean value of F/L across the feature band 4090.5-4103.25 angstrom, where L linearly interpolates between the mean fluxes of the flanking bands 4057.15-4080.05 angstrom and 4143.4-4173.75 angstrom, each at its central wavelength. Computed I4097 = 0.19 mag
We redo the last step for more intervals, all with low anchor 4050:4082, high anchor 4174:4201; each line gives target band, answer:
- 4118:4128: 0.166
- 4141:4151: 0.147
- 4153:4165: -0.036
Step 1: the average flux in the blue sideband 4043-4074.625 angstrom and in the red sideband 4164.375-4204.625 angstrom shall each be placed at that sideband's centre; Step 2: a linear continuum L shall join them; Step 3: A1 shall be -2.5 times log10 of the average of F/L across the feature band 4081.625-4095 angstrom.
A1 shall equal 0.10 mag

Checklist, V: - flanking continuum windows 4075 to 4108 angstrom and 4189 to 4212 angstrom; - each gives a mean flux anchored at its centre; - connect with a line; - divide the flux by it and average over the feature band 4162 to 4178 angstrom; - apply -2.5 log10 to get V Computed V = 0.04 mag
